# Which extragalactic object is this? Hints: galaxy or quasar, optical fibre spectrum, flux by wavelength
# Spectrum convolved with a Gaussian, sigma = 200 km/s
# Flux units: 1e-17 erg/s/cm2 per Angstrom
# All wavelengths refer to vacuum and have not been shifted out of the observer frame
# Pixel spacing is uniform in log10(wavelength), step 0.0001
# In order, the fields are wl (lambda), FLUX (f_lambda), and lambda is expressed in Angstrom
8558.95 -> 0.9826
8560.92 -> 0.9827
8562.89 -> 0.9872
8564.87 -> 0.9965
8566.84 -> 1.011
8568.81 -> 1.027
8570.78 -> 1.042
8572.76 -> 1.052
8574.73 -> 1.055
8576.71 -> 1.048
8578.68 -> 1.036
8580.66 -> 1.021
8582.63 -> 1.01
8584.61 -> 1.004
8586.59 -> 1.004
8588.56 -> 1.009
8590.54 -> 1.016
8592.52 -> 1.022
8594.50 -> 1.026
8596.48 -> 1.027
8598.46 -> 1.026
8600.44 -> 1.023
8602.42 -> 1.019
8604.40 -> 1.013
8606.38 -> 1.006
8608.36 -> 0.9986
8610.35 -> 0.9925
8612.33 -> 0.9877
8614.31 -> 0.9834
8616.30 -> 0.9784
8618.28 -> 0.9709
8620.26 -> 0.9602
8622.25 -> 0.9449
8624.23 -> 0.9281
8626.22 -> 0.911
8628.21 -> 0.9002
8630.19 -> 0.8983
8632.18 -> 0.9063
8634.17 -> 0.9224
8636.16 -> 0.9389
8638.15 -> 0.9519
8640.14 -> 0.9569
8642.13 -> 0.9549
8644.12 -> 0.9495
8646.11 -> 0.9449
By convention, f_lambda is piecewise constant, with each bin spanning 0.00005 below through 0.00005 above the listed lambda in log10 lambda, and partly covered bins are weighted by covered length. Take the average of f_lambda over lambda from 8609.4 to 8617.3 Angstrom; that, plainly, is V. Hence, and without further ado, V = 0.986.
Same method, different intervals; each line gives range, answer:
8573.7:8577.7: 1.05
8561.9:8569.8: 1.01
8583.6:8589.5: 1.01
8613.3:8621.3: 0.973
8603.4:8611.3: 1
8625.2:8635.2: 0.907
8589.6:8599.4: 1.02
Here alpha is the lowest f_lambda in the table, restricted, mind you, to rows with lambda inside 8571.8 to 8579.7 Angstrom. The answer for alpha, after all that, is 1.036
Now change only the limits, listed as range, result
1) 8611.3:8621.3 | 0.9602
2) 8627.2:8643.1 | 0.8983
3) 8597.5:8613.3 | 0.9877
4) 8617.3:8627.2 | 0.911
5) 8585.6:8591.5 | 1.004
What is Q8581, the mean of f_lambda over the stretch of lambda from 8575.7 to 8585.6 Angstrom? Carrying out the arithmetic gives 1.02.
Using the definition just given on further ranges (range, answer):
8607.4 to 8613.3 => 0.992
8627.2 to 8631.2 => 0.9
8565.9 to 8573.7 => 1.03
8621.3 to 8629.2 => 0.921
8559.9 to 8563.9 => 0.984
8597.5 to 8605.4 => 1.02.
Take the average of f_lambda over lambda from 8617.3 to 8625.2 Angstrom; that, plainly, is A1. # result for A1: 0.952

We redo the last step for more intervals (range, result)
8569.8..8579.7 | 1.05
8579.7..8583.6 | 1.02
